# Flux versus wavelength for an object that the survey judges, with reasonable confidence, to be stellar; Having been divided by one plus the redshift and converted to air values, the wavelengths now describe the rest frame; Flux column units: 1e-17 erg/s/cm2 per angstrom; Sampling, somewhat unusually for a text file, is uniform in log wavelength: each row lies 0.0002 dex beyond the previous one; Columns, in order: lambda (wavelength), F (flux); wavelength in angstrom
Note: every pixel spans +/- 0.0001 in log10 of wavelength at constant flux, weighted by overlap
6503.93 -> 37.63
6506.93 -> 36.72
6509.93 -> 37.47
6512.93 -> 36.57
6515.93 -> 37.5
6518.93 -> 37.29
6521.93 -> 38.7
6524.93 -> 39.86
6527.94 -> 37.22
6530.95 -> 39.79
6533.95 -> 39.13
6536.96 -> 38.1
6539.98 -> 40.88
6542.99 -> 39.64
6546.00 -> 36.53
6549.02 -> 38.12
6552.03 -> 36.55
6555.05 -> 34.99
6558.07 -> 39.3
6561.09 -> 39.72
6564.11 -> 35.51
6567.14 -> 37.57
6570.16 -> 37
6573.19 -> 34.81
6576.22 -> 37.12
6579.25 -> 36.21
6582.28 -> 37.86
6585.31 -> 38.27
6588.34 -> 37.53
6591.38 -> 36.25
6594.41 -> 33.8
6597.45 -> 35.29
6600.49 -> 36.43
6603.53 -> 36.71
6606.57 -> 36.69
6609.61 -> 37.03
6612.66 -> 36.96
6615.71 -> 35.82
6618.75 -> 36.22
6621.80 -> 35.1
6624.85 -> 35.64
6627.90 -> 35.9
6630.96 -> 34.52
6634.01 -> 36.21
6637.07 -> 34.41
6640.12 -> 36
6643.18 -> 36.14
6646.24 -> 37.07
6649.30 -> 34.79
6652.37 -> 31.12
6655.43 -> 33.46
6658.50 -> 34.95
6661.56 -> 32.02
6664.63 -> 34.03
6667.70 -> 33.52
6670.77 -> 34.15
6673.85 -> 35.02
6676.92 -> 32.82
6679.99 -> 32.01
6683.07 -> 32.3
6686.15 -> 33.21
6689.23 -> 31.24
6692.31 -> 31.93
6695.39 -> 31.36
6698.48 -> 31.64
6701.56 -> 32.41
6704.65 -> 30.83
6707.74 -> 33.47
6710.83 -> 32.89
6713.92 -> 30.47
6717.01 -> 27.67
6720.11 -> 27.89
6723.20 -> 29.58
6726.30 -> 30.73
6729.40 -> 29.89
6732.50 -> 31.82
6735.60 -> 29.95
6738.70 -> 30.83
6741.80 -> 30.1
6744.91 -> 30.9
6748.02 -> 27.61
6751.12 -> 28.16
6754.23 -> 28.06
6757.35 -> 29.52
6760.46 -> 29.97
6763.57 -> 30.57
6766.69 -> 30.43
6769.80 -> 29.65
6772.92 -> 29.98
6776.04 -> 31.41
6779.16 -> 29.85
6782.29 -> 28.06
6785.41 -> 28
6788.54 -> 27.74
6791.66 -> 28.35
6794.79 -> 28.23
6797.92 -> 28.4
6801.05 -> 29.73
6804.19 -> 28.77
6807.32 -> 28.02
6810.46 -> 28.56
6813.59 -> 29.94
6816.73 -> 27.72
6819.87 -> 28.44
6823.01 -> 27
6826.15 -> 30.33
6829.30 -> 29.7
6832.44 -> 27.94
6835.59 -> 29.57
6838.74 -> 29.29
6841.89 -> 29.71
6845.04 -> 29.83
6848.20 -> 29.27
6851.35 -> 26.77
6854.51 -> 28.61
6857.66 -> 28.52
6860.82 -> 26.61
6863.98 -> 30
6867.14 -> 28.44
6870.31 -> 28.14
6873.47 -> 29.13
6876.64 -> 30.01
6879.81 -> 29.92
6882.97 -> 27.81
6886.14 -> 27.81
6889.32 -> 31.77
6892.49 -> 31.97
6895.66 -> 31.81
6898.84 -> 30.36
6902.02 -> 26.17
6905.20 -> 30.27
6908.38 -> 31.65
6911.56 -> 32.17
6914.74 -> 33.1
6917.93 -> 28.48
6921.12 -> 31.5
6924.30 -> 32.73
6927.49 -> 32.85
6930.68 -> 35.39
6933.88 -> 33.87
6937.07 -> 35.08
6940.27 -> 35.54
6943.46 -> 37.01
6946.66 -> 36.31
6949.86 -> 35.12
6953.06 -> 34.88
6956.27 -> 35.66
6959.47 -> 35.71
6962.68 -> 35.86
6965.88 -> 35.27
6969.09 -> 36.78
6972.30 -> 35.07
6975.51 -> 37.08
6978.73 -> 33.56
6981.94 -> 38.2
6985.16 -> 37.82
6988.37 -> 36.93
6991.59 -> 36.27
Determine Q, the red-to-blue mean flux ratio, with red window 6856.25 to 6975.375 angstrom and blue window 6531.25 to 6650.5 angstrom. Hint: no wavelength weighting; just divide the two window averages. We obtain 0.9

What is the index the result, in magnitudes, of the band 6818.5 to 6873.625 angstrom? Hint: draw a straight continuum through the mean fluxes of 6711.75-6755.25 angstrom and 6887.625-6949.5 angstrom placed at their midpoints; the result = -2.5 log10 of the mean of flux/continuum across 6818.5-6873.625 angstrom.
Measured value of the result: 0.097 mag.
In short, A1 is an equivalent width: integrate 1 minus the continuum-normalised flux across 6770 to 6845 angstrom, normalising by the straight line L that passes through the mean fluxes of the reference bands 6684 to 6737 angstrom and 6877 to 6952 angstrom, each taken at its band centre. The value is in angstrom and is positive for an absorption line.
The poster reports 6.2 angstrom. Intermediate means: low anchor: 31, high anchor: 32.1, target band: 28.9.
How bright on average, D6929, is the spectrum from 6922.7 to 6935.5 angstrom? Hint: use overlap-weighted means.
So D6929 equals 33.7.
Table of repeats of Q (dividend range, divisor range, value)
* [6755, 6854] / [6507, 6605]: 0.78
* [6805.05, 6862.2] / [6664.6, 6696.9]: 0.87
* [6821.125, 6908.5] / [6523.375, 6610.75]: 0.78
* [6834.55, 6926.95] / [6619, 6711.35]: 0.88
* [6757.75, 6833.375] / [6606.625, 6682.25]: 0.83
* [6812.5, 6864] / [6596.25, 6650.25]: 0.80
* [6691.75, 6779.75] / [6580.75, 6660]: 0.85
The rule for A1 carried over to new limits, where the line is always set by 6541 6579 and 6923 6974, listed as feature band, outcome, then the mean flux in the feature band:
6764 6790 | 4.8 angstrom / 29.4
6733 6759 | 4.9 angstrom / 29.5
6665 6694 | 2.9 angstrom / 32.9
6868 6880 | 2.2 angstrom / 29.2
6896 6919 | 3.2 angstrom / 30.4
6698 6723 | 3.9 angstrom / 30.8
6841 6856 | 2.9 angstrom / 28.8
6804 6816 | 2.4 angstrom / 28.8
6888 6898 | 1.1 angstrom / 31.8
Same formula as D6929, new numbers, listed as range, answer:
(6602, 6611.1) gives 36.8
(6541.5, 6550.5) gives 38.1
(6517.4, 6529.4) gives 38.3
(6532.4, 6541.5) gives 39.4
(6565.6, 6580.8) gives 36.5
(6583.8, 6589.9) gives 37.9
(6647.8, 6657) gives 33.1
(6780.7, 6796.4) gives 28.1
